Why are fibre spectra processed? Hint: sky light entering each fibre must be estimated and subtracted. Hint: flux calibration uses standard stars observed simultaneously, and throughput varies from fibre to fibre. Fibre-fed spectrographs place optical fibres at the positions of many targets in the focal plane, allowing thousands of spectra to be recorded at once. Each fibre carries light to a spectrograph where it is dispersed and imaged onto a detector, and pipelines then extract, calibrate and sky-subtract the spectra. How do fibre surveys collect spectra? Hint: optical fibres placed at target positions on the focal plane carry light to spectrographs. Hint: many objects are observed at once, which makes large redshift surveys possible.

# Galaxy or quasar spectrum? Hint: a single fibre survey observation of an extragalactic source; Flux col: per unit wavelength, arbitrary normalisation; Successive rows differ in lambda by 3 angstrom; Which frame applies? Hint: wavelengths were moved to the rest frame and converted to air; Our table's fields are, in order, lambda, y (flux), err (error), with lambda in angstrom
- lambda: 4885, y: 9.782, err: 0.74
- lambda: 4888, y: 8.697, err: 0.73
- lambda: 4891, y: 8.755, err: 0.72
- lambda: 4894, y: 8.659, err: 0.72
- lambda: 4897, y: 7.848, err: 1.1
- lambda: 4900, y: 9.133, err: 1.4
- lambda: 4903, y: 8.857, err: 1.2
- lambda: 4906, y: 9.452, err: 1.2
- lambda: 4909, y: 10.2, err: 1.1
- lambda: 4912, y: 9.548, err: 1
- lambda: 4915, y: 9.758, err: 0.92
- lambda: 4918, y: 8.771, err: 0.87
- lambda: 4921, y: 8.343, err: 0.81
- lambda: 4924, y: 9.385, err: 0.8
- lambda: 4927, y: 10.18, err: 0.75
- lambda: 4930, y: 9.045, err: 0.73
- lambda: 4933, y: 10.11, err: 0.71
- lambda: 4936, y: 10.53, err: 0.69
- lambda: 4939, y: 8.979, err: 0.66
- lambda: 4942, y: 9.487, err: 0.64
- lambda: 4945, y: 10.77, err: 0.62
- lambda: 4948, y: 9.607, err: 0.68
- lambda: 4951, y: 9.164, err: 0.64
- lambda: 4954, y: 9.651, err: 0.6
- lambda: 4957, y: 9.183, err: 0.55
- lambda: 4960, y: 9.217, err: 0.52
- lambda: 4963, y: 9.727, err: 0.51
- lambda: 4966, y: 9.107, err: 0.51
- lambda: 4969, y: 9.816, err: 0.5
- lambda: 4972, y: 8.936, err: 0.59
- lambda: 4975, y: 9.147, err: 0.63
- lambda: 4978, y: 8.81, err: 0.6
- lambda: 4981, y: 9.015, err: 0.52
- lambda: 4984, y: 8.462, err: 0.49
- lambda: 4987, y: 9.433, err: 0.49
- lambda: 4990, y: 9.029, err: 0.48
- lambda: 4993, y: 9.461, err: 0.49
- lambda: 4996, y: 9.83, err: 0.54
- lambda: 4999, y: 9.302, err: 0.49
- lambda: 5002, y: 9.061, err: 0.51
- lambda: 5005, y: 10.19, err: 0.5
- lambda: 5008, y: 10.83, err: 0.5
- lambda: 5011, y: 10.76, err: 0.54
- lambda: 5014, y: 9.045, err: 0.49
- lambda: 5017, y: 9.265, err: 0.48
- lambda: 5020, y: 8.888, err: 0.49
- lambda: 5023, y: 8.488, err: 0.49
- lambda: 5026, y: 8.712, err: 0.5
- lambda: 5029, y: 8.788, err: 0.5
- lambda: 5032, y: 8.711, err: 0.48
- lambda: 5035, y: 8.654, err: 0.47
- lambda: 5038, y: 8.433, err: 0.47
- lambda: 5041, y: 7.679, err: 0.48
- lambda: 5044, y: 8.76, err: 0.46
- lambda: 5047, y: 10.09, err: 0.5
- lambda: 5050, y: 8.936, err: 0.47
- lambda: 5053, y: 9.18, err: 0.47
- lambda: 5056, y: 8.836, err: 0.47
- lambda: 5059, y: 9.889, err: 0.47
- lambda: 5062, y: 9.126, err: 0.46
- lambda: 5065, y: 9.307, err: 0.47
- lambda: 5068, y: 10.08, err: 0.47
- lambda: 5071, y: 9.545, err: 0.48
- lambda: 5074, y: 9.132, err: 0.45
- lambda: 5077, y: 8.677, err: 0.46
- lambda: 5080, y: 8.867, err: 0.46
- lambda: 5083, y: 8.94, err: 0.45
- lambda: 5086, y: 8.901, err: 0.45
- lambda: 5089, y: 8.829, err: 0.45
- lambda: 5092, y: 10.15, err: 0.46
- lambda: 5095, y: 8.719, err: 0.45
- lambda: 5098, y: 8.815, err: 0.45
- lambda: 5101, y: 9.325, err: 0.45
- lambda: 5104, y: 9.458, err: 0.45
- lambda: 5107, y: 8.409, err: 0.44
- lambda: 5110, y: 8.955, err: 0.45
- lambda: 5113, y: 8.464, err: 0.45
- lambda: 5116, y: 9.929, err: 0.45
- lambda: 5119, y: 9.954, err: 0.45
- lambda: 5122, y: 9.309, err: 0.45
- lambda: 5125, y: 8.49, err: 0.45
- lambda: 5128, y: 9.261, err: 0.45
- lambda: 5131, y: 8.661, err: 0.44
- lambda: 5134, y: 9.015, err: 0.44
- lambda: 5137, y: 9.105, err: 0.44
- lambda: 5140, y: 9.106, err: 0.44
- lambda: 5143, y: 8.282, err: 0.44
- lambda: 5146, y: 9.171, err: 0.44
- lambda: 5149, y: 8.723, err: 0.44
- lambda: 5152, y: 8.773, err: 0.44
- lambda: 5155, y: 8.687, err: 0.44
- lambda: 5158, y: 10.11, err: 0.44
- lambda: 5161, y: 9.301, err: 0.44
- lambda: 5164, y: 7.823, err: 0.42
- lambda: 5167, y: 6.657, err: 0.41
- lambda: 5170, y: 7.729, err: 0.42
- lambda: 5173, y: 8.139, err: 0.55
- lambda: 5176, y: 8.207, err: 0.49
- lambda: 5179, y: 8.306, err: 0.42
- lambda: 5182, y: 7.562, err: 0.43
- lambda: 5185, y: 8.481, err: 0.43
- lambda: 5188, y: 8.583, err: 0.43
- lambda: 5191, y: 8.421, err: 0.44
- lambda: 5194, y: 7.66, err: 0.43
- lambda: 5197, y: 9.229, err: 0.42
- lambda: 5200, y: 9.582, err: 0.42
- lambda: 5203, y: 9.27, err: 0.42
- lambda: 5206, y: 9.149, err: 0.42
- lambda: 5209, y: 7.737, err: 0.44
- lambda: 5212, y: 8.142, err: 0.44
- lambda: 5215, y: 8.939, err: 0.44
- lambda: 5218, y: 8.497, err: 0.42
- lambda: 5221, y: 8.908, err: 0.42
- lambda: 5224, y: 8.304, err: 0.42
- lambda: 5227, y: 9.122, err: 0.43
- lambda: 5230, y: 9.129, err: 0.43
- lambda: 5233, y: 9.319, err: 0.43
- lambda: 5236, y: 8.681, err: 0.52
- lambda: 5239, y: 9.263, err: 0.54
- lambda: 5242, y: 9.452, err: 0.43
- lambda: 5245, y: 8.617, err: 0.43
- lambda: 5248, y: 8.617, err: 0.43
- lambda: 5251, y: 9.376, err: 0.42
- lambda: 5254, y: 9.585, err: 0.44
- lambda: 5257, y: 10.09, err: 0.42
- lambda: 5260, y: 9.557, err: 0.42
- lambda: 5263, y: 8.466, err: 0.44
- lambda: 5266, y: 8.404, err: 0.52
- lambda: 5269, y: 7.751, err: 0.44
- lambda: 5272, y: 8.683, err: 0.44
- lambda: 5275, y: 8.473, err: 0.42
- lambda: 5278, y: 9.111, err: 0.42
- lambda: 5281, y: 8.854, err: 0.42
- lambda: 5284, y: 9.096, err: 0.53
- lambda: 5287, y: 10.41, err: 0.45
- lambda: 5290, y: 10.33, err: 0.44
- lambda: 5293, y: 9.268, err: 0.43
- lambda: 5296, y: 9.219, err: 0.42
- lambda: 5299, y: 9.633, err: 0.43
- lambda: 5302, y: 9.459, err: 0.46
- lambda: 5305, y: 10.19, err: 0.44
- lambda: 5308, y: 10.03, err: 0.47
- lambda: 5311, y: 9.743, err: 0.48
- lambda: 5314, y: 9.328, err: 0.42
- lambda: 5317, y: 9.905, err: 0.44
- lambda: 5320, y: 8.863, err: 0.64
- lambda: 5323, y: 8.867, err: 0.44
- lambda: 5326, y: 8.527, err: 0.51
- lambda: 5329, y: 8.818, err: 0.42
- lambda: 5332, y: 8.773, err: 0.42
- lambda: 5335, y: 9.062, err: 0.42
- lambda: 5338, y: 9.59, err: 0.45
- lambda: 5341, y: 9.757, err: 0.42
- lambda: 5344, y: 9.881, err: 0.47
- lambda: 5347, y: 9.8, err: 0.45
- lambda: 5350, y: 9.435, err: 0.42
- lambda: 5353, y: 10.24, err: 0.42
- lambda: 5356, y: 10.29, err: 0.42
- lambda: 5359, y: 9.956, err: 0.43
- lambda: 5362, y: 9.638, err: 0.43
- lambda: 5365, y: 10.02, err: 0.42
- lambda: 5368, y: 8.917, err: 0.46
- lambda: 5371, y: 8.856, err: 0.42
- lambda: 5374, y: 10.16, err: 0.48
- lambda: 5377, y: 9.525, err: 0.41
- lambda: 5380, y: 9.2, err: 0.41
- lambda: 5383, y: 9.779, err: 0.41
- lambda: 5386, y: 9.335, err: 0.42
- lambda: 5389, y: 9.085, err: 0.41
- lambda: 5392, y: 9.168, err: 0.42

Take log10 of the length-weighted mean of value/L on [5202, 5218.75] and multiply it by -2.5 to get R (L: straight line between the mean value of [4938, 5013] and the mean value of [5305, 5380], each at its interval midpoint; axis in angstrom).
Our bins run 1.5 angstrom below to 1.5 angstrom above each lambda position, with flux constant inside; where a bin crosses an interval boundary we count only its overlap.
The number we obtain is 0.11 mag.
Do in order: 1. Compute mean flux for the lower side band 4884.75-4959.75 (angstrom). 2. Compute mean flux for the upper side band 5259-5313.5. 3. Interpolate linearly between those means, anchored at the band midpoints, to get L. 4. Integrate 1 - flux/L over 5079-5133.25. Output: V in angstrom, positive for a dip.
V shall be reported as 1.3 angstrom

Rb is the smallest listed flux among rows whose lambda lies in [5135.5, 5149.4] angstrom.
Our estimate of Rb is 8.282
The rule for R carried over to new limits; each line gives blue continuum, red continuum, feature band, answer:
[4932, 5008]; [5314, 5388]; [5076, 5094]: 0.05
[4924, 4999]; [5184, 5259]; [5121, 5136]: 0.02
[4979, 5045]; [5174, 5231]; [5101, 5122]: -0.04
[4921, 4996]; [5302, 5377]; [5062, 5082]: 0.02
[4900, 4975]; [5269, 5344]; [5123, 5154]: 0.06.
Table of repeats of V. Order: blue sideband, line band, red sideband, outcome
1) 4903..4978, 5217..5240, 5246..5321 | 1.0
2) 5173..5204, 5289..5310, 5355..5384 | -1.2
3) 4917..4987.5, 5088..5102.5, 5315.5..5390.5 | 0.3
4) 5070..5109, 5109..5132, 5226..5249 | -0.2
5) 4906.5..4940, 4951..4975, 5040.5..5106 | 0.2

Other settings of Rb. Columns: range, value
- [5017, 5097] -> 7.679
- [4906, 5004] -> 8.343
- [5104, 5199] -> 6.657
